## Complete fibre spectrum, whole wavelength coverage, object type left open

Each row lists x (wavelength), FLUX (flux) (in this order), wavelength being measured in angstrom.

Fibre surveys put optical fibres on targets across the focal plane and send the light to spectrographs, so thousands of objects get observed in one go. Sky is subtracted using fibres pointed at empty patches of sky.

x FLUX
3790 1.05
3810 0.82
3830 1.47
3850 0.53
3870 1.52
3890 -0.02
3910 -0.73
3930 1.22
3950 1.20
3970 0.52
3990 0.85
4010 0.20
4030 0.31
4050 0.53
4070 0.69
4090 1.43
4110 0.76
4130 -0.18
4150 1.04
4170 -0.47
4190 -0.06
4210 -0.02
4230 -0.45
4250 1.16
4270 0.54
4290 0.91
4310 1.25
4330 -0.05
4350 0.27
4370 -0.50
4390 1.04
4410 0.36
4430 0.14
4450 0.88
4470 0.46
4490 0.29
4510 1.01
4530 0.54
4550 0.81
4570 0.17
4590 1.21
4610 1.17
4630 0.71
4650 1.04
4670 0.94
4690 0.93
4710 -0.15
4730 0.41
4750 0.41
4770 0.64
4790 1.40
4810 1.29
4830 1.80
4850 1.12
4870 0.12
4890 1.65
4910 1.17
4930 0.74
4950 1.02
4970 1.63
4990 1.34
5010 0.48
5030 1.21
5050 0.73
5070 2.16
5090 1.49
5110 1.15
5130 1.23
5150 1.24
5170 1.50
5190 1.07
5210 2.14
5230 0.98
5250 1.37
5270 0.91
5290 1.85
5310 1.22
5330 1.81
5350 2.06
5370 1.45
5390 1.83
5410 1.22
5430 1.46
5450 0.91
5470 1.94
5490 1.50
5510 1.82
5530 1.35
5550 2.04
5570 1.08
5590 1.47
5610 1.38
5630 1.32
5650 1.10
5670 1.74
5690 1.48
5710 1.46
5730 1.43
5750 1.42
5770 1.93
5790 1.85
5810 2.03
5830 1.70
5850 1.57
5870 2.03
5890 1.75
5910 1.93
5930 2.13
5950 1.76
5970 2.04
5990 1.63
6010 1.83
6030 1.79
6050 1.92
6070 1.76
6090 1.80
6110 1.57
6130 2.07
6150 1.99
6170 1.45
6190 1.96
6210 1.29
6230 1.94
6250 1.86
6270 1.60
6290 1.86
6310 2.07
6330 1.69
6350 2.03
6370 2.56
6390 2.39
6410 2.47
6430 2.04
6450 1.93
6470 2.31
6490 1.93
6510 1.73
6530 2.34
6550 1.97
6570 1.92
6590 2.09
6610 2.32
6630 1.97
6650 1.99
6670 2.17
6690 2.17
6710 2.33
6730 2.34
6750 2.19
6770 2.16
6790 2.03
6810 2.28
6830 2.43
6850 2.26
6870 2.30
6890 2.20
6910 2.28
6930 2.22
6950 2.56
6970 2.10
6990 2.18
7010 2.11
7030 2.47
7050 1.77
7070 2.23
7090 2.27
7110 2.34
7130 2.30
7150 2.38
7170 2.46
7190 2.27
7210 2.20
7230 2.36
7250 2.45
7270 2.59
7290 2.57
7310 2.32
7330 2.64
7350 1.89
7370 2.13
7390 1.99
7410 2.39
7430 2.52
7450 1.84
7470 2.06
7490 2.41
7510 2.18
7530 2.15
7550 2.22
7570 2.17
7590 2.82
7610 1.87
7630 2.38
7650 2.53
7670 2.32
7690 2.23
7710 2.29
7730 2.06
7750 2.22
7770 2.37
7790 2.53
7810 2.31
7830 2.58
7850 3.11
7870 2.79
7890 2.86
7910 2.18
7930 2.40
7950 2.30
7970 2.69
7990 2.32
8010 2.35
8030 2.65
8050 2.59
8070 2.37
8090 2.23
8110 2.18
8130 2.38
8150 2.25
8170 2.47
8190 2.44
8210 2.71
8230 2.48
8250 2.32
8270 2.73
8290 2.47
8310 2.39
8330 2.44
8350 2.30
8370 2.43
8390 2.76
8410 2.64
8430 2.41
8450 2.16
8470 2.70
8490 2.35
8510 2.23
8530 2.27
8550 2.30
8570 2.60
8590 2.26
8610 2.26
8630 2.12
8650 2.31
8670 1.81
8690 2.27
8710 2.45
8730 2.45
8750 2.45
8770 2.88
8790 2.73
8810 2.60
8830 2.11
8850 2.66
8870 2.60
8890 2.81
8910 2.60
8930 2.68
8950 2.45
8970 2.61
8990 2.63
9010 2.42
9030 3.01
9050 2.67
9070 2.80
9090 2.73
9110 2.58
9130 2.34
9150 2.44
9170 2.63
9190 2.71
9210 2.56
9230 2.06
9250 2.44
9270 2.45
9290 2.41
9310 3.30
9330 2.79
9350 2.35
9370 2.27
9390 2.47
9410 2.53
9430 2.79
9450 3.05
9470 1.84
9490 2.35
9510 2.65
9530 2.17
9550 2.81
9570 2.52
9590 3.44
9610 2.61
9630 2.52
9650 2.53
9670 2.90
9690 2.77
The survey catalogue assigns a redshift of 0.196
